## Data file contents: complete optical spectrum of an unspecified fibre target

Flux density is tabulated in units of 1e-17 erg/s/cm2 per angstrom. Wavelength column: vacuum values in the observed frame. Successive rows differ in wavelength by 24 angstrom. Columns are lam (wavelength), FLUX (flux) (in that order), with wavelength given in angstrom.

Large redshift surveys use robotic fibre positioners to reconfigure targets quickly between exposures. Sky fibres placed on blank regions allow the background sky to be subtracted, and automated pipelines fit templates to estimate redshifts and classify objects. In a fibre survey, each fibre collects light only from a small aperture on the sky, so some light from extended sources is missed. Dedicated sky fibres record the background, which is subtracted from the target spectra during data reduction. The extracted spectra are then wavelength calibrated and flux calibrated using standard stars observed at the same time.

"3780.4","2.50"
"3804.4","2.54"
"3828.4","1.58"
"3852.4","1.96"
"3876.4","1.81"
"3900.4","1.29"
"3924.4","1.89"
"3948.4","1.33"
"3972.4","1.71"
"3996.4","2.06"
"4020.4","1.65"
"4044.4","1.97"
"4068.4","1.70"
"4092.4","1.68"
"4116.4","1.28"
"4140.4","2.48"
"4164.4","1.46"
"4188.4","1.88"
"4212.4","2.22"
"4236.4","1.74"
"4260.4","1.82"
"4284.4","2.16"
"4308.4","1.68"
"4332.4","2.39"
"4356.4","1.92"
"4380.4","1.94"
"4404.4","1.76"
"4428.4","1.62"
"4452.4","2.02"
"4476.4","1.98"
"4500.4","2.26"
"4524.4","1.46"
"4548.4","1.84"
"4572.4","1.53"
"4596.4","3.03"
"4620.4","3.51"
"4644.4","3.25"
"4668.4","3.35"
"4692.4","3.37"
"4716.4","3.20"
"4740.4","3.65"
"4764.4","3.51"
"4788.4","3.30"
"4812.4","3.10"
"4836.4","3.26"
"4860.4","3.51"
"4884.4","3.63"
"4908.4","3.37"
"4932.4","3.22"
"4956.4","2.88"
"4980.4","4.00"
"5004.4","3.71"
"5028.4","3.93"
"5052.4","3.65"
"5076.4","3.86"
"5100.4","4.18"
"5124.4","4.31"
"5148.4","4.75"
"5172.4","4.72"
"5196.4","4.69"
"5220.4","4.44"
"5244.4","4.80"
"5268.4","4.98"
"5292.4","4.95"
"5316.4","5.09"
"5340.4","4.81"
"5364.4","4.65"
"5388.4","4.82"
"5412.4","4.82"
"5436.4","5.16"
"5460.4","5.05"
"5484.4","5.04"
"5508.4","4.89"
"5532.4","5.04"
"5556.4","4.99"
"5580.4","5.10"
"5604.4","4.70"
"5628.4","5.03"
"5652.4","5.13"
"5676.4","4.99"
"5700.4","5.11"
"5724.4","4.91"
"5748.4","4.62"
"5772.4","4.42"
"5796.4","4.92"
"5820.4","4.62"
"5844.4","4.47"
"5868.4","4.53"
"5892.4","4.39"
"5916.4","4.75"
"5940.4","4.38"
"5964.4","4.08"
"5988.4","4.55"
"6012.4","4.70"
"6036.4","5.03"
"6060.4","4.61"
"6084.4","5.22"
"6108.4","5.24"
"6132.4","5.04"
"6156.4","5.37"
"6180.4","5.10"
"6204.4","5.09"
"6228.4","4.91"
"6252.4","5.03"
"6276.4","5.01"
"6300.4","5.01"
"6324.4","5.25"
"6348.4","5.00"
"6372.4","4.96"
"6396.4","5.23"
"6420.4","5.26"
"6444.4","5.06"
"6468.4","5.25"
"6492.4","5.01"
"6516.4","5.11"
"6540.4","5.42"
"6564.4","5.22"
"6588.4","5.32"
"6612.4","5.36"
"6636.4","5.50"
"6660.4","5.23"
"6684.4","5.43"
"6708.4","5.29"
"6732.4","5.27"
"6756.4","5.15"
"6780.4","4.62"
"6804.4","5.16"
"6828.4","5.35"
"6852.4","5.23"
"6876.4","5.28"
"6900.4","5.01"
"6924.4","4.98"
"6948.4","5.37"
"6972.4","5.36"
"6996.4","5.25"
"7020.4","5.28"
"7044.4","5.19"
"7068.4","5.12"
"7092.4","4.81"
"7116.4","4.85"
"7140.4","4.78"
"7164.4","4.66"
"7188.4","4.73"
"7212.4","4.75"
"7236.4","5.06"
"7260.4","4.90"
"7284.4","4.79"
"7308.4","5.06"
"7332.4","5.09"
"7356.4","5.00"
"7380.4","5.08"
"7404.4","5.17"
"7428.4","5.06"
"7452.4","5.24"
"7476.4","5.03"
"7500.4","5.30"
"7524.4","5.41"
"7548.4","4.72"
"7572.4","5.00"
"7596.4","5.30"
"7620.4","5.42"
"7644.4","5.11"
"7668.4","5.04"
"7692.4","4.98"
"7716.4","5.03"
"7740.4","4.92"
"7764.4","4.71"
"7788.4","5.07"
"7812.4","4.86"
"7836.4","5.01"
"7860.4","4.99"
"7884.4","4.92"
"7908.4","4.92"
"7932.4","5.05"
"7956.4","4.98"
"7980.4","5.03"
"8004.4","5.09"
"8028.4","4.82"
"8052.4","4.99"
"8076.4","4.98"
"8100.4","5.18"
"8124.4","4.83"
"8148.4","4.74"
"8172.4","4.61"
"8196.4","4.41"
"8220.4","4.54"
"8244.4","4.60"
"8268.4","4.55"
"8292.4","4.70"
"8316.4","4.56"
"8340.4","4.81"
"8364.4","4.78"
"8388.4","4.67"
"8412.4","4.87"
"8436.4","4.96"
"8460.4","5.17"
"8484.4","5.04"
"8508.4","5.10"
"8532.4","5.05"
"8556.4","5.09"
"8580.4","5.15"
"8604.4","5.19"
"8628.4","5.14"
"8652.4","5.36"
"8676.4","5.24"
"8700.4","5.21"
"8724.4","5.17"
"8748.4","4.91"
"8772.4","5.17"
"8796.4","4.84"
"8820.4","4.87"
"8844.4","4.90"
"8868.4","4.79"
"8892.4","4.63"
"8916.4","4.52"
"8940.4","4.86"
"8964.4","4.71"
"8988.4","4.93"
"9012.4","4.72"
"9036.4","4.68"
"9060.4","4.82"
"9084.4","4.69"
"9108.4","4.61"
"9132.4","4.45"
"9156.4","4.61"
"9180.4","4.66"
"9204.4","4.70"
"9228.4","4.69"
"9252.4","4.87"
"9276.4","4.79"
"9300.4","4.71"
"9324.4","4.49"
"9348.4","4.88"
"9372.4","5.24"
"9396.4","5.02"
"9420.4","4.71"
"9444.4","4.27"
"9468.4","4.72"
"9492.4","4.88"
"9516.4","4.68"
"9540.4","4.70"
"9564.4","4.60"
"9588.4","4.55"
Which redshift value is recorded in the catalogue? 0.15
